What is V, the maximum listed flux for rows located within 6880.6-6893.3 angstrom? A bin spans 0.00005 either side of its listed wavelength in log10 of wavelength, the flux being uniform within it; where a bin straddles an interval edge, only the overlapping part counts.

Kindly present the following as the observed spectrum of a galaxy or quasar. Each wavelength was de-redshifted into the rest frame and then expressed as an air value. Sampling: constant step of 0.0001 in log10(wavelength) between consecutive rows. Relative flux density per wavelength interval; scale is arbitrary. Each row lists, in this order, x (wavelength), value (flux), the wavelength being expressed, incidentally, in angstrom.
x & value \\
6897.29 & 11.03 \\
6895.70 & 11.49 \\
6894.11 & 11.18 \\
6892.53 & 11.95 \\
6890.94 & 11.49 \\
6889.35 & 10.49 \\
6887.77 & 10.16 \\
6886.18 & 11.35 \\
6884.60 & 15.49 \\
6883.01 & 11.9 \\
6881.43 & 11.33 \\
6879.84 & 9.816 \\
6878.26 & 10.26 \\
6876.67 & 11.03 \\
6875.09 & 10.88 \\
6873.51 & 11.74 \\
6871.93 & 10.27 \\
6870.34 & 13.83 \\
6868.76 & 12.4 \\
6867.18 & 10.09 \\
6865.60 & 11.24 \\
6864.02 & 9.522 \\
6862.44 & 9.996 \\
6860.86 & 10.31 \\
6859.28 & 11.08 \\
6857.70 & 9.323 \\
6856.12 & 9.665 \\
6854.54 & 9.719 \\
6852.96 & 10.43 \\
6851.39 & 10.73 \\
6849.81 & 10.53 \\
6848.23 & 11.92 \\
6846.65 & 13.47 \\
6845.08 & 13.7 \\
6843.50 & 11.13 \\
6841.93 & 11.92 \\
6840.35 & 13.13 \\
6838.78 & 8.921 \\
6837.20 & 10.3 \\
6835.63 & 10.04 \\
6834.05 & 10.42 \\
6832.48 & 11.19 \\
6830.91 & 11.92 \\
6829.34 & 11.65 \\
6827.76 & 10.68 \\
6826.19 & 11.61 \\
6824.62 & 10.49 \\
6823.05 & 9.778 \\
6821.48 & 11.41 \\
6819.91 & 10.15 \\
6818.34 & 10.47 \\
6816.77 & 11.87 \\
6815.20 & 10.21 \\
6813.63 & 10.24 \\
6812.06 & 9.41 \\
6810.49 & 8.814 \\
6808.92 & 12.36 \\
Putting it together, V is 15.49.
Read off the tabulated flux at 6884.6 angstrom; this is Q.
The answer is 15.49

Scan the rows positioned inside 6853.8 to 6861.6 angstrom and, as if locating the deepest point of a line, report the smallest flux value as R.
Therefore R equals 9.323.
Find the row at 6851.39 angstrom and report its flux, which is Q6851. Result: 10.73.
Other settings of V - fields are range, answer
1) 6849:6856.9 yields 10.73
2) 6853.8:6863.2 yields 11.08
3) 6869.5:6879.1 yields 13.83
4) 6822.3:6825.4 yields 10.49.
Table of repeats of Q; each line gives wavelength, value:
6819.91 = 10.15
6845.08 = 13.7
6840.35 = 13.13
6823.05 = 9.778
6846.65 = 13.47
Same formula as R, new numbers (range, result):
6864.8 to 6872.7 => 10.09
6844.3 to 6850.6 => 10.53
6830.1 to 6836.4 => 10.04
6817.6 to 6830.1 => 9.778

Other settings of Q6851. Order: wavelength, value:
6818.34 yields 10.47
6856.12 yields 9.665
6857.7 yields 9.323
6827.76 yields 10.68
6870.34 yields 13.83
